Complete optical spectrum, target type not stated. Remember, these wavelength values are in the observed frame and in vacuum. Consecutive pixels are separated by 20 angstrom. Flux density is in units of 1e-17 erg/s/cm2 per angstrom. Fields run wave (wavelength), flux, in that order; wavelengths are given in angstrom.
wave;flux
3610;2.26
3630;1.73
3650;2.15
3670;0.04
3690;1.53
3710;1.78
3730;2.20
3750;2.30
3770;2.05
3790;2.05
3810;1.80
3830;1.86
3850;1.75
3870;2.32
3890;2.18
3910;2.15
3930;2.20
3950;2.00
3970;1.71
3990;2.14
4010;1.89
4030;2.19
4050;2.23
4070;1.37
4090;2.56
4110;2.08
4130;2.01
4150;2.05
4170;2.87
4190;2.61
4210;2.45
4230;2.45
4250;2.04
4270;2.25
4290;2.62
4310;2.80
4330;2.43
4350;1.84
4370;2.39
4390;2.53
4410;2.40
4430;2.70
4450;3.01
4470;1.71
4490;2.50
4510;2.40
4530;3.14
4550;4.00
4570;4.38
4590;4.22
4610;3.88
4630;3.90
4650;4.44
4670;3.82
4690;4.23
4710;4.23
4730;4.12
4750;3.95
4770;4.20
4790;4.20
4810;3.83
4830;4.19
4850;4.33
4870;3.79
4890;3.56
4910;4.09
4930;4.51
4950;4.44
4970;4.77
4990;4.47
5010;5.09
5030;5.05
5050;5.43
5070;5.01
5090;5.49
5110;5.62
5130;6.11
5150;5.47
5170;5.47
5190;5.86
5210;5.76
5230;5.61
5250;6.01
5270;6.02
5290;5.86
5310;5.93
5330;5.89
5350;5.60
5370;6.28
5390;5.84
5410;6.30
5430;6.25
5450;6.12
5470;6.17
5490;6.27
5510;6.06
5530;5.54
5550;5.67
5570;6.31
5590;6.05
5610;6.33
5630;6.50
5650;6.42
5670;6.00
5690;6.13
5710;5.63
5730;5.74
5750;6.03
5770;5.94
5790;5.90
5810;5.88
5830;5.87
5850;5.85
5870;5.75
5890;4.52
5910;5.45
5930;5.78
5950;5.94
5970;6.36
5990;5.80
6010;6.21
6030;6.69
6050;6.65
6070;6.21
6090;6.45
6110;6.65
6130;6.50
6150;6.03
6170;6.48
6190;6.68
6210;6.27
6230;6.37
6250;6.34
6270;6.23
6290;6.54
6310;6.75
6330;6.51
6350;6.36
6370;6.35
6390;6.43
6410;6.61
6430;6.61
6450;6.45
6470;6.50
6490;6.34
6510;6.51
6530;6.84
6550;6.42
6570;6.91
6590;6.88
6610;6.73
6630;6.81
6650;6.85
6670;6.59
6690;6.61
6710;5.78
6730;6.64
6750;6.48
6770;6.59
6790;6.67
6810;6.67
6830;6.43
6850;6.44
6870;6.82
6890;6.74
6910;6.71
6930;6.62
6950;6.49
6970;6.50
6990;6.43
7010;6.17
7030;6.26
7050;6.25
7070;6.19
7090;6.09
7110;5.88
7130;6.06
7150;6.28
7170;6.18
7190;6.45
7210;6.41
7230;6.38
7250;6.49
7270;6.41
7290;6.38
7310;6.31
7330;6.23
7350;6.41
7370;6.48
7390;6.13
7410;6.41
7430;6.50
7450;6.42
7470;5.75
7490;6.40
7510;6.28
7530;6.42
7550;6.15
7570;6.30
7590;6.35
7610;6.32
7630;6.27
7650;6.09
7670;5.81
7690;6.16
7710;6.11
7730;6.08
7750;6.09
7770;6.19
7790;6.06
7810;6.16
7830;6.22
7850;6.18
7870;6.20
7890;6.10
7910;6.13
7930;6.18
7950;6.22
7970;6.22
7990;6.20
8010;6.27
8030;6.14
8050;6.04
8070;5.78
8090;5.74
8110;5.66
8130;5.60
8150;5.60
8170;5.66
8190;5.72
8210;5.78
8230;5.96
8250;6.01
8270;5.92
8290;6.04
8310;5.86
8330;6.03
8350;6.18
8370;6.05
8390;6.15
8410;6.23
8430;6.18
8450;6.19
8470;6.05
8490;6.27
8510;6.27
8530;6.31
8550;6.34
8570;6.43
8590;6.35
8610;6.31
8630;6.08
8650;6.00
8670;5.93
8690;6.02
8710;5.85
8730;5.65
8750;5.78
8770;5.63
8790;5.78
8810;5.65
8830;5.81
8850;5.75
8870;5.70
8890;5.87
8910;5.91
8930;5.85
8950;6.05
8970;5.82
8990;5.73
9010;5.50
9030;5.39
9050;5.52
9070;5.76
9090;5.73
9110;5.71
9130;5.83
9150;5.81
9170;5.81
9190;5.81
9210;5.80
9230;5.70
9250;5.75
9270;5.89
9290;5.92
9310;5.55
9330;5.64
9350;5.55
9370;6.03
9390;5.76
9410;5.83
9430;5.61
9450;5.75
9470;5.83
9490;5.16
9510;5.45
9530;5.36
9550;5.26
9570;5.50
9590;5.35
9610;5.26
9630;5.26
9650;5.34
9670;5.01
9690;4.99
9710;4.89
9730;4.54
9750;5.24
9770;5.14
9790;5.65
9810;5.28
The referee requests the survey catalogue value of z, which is 0.138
